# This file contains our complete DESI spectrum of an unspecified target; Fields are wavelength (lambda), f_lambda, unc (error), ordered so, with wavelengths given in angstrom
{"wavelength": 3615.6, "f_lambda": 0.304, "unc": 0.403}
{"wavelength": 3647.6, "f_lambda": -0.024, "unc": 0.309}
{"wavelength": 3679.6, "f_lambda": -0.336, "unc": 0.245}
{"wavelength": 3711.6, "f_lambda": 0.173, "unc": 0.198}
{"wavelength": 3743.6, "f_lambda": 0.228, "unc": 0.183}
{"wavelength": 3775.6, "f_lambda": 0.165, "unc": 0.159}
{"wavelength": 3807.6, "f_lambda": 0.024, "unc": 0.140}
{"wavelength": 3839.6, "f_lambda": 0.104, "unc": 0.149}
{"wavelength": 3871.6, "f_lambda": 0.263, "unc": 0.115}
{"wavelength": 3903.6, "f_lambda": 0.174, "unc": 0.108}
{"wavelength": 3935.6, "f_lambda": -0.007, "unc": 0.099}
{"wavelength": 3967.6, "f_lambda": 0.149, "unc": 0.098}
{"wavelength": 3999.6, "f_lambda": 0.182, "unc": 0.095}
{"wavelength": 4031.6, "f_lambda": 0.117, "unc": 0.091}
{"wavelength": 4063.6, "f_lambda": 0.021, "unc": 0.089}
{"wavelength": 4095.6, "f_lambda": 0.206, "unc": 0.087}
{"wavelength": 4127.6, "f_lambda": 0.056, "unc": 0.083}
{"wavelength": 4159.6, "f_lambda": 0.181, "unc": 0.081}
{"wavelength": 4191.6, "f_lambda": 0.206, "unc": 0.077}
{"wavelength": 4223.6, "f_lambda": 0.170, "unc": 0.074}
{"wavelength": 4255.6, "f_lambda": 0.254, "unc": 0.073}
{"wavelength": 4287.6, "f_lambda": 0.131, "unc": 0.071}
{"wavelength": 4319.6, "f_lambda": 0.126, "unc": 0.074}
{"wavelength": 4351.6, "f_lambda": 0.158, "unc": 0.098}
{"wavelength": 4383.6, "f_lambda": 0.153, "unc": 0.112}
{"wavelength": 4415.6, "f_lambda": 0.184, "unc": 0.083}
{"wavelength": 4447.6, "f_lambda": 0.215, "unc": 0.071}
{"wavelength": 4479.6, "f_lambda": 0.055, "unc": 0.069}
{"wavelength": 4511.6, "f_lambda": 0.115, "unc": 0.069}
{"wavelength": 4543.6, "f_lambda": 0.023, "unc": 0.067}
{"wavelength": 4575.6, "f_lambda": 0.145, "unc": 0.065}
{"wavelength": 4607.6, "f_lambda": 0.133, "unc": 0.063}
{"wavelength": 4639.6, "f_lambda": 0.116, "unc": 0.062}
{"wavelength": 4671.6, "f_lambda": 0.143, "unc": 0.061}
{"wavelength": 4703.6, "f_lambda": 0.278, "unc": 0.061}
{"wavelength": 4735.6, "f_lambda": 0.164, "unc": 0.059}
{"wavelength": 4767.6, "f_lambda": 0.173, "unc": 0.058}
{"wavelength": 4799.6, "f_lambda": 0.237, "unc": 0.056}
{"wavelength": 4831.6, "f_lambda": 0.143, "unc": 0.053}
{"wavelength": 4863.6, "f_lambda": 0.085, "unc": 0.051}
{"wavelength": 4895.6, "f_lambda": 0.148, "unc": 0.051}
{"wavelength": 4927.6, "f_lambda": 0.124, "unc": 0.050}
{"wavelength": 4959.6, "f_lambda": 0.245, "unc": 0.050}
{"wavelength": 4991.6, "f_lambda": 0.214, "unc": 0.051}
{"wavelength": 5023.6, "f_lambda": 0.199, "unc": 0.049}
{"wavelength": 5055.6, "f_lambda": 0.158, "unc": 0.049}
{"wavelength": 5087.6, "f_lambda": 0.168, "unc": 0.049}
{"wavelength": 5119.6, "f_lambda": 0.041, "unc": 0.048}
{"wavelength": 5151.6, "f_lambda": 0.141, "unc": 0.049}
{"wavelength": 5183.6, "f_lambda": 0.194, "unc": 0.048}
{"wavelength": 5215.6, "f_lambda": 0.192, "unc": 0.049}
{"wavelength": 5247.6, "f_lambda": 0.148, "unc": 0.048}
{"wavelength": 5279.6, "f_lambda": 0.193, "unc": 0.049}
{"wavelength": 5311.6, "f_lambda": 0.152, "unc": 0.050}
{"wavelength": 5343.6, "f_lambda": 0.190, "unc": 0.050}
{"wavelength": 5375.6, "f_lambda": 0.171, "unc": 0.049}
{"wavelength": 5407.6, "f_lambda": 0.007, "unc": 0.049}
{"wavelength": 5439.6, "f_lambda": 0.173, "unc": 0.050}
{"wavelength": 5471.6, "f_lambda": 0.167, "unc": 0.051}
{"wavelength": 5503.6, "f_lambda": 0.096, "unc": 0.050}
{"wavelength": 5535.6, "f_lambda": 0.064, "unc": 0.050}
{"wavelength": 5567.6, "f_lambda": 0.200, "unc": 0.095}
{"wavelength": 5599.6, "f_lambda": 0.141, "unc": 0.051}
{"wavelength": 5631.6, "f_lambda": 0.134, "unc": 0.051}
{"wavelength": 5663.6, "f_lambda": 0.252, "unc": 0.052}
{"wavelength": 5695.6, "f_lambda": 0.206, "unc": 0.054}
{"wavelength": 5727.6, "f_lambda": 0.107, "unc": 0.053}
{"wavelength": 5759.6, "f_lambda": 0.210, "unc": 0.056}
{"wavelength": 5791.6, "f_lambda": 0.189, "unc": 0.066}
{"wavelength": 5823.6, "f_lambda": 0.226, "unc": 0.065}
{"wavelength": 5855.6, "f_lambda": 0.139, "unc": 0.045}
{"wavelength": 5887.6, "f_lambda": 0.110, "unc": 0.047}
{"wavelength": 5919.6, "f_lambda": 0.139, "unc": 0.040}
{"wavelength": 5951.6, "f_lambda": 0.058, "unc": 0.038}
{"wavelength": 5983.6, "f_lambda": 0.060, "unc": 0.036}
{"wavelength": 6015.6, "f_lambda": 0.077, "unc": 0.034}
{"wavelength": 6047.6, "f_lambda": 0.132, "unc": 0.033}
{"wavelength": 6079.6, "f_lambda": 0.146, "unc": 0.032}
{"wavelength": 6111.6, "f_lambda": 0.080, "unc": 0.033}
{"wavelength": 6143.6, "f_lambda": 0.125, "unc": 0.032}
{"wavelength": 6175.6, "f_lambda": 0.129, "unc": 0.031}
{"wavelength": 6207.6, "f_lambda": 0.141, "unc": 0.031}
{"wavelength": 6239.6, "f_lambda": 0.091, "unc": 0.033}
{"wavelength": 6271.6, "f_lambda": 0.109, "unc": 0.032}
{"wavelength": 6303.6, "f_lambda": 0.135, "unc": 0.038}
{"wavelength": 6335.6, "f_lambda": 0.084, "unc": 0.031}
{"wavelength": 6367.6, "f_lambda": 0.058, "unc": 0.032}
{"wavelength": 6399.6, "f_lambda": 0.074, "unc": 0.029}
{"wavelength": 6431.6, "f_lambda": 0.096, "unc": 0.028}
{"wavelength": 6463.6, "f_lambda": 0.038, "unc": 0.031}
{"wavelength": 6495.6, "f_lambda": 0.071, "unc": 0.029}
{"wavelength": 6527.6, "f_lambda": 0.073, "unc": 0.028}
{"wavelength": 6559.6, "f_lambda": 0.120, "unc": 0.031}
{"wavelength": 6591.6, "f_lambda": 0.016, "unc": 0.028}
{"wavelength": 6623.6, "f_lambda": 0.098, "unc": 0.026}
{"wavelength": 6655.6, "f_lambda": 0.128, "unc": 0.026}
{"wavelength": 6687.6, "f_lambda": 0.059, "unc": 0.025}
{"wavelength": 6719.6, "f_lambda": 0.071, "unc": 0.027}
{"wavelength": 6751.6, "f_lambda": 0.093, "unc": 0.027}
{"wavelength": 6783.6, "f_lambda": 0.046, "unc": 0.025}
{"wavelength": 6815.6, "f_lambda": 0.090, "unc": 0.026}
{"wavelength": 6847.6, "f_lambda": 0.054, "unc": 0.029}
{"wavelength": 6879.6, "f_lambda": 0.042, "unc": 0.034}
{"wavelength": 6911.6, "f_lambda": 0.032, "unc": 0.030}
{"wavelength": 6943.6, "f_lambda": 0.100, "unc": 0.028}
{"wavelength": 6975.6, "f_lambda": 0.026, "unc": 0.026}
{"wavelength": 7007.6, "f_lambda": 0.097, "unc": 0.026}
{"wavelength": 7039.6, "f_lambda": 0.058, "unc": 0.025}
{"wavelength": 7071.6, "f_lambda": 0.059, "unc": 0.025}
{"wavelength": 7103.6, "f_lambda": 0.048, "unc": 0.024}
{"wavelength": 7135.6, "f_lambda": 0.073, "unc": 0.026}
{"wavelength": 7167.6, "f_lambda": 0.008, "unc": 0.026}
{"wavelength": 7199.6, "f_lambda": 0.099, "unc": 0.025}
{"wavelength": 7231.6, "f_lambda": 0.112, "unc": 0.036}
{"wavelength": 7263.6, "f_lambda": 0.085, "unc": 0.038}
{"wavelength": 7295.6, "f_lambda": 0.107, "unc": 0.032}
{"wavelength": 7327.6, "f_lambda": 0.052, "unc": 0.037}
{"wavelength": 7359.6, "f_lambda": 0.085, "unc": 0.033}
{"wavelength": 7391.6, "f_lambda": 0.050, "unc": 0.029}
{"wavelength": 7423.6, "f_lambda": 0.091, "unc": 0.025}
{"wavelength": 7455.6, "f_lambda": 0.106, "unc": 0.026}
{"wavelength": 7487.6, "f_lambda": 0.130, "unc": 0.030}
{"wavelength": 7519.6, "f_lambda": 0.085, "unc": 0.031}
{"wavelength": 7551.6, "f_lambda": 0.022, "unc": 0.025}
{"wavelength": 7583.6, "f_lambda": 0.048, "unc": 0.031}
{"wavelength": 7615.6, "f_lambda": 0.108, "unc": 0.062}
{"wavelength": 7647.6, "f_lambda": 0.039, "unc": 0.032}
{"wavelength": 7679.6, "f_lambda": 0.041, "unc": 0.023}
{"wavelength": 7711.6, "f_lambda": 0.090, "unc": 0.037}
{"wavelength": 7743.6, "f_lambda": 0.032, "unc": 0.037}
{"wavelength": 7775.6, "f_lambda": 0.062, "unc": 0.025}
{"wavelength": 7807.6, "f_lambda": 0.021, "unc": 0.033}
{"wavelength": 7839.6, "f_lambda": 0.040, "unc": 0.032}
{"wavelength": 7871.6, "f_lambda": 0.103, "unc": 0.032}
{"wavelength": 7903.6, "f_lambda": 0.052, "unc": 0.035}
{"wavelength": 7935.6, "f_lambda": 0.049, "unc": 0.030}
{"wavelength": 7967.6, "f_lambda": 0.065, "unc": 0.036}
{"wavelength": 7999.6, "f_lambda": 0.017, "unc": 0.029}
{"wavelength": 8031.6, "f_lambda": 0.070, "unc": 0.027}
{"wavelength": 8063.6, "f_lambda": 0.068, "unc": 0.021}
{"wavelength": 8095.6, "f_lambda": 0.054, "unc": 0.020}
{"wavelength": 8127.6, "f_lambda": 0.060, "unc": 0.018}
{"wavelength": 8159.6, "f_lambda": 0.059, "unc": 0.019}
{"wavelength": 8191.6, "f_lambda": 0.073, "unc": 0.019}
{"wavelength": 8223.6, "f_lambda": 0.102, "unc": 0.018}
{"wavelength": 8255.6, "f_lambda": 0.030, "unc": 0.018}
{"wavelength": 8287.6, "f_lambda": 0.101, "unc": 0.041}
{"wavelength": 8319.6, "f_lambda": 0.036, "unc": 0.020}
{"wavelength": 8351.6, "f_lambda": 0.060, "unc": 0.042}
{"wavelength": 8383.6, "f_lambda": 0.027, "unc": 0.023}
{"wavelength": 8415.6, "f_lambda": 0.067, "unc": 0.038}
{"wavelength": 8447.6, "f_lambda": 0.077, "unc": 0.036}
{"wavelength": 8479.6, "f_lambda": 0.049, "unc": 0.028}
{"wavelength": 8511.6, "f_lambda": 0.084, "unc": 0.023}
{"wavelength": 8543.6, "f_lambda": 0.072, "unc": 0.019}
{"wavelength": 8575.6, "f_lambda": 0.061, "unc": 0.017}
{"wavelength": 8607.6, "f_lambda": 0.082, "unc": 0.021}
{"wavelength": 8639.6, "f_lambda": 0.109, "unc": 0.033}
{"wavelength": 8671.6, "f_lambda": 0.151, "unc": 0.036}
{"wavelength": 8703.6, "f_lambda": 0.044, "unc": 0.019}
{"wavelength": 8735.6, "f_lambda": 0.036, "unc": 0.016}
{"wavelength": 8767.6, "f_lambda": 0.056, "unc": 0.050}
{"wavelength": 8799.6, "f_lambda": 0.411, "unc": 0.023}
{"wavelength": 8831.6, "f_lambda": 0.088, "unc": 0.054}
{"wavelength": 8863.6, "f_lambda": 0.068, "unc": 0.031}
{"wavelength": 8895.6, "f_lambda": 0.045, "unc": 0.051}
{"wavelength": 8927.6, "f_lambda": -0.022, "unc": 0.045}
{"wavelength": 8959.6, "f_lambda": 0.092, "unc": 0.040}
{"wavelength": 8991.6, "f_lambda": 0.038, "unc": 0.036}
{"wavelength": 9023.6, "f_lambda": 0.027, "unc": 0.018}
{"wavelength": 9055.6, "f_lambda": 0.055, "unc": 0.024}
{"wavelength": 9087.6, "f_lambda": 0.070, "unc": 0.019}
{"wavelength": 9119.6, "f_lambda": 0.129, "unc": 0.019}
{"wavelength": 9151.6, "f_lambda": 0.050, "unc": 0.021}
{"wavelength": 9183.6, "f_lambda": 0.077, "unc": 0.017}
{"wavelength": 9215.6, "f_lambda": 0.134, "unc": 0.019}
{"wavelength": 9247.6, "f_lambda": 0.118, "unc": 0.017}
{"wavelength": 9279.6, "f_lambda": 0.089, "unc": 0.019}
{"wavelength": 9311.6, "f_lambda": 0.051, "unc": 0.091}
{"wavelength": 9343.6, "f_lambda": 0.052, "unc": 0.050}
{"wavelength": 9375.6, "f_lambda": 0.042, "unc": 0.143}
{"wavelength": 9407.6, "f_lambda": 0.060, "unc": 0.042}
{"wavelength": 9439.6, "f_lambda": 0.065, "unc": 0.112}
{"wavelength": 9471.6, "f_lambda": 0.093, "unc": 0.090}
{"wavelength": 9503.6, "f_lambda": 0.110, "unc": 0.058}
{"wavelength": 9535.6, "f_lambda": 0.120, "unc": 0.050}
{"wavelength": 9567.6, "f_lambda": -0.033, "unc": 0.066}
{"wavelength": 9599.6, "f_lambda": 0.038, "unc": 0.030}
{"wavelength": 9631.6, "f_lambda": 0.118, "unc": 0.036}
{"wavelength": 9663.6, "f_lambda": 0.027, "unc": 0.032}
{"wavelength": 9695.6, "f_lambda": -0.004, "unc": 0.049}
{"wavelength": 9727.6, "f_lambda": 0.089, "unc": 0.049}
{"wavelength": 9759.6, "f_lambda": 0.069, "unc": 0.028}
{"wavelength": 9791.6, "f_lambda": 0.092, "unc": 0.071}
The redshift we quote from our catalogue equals 1.36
